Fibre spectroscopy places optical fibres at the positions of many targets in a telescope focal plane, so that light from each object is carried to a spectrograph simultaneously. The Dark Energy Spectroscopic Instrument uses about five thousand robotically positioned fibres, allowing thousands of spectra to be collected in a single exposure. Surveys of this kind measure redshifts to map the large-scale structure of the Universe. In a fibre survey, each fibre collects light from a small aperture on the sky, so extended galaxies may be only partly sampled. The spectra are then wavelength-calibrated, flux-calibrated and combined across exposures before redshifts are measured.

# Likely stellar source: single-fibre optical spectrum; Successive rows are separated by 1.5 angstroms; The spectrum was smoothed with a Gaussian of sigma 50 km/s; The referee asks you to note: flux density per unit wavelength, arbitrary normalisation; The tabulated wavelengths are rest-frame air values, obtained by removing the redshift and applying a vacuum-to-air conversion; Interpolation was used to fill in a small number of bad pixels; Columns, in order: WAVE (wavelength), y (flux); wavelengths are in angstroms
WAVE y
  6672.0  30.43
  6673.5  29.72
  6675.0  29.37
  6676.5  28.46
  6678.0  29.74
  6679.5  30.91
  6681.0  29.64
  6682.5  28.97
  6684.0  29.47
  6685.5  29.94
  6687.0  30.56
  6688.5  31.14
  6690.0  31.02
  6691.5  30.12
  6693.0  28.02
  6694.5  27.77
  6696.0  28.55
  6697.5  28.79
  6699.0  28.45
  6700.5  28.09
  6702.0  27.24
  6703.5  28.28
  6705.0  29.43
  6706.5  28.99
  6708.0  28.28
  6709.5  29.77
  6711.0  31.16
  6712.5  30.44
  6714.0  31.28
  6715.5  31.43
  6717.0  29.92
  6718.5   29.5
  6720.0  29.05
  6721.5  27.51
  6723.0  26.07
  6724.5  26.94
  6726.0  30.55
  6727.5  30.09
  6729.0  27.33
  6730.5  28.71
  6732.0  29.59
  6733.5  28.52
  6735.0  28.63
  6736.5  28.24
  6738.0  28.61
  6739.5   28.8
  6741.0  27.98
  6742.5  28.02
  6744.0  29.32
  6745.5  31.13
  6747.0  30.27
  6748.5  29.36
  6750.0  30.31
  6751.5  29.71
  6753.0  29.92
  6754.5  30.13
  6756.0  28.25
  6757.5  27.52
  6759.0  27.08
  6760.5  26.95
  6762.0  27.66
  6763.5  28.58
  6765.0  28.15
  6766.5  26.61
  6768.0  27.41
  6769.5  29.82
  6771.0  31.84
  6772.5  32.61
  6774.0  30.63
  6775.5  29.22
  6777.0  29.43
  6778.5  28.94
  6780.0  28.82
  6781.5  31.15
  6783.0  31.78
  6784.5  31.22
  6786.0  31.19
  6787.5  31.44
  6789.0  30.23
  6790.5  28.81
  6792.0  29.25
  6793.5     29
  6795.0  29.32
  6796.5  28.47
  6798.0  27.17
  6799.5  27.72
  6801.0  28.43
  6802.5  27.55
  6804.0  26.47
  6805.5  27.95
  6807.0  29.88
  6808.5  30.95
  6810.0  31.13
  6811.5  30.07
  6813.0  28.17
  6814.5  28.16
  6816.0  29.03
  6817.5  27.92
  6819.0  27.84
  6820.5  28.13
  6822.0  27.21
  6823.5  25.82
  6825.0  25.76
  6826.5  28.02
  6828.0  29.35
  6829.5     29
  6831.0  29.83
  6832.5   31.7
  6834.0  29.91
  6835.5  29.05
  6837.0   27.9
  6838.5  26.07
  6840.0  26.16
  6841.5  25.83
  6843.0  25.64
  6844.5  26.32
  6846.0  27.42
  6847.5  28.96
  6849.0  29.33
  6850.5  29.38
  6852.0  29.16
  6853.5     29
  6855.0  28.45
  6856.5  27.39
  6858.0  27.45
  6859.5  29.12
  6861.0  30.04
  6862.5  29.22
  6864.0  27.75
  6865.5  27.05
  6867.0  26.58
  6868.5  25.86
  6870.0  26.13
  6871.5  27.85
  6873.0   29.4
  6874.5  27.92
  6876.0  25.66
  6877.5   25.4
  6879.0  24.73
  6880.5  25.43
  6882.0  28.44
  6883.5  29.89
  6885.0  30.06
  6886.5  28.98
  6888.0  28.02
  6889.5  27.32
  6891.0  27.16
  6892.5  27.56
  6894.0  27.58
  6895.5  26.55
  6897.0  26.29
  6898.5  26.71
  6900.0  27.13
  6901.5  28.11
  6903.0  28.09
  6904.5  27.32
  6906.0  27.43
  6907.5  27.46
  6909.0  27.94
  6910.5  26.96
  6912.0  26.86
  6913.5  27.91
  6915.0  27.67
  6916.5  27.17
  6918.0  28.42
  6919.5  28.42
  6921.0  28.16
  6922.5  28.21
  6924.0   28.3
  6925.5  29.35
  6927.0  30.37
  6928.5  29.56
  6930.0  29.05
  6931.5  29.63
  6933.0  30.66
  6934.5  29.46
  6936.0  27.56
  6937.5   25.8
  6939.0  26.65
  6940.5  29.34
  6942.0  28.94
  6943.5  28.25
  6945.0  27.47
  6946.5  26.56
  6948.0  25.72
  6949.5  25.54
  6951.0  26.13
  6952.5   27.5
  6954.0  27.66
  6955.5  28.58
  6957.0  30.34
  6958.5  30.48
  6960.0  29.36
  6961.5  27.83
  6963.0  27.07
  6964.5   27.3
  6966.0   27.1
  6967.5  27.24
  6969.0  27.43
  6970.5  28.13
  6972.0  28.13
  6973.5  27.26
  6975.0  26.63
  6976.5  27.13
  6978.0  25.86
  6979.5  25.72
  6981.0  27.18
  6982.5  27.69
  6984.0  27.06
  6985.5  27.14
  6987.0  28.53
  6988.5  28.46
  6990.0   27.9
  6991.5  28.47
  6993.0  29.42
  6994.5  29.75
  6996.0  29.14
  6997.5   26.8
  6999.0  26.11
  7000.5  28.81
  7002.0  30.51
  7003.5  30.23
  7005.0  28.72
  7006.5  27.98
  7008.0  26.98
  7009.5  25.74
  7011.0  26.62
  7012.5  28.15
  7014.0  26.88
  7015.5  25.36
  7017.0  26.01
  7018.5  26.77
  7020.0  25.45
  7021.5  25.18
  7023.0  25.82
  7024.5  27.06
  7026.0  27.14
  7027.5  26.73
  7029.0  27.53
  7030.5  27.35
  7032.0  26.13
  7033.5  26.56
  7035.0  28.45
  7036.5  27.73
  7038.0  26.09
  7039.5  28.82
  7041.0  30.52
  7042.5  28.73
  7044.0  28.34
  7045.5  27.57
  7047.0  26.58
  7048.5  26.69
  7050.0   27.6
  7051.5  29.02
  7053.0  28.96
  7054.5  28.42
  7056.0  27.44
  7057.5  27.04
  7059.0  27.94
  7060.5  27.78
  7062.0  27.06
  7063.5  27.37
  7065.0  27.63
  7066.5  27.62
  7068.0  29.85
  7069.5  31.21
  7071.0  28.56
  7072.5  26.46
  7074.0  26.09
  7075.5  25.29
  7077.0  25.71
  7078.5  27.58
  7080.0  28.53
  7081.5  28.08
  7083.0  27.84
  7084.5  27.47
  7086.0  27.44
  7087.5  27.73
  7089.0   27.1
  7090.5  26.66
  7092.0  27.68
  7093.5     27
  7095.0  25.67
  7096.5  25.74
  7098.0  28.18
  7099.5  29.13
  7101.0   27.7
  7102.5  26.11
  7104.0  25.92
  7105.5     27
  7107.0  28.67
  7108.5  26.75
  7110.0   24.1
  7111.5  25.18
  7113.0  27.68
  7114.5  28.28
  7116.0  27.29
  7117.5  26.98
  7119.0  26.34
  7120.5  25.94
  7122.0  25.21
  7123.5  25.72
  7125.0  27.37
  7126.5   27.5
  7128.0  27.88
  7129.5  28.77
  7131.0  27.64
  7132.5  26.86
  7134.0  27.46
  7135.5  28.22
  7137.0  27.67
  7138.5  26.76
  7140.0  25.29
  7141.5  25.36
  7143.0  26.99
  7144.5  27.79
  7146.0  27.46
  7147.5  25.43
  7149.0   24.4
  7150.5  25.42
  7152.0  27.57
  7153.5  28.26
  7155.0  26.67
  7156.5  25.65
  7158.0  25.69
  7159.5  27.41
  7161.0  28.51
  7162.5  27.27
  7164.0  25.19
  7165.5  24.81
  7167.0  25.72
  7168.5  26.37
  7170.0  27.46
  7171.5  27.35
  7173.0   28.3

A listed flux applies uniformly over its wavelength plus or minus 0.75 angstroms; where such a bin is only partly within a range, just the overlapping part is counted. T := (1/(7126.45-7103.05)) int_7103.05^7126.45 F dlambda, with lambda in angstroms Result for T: 26.6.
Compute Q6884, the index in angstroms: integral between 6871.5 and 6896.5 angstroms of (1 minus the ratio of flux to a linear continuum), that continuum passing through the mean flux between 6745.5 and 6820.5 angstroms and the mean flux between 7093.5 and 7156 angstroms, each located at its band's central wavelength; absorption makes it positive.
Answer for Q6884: 0.9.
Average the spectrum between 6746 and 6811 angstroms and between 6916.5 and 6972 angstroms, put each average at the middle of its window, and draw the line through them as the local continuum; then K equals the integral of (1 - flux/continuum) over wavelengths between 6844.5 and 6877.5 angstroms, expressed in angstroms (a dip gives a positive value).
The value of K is 0.9 angstroms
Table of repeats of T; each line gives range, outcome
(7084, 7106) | 27.1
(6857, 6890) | 27.7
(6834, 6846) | 27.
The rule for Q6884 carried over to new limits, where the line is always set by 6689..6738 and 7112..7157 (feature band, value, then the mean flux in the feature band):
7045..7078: -0.49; 27.6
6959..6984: 0.31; 27.3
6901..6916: 0.24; 27.6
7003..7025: 0.52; 26.8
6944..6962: 0.01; 27.8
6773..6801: -1.00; 29.6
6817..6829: 0.39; 27.5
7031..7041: -0.07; 27.5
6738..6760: -0.21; 29.1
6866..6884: 0.81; 26.9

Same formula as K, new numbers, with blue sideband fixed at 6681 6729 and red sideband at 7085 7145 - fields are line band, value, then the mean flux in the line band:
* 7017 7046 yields 0.2 angstroms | 27.2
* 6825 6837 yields -0.3 angstroms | 29.2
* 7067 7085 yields -0.4 angstroms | 27.7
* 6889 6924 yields 0.7 angstroms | 27.5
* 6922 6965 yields -0.5 angstroms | 28.2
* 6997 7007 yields -0.3 angstroms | 28.5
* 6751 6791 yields -0.8 angstroms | 29.5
